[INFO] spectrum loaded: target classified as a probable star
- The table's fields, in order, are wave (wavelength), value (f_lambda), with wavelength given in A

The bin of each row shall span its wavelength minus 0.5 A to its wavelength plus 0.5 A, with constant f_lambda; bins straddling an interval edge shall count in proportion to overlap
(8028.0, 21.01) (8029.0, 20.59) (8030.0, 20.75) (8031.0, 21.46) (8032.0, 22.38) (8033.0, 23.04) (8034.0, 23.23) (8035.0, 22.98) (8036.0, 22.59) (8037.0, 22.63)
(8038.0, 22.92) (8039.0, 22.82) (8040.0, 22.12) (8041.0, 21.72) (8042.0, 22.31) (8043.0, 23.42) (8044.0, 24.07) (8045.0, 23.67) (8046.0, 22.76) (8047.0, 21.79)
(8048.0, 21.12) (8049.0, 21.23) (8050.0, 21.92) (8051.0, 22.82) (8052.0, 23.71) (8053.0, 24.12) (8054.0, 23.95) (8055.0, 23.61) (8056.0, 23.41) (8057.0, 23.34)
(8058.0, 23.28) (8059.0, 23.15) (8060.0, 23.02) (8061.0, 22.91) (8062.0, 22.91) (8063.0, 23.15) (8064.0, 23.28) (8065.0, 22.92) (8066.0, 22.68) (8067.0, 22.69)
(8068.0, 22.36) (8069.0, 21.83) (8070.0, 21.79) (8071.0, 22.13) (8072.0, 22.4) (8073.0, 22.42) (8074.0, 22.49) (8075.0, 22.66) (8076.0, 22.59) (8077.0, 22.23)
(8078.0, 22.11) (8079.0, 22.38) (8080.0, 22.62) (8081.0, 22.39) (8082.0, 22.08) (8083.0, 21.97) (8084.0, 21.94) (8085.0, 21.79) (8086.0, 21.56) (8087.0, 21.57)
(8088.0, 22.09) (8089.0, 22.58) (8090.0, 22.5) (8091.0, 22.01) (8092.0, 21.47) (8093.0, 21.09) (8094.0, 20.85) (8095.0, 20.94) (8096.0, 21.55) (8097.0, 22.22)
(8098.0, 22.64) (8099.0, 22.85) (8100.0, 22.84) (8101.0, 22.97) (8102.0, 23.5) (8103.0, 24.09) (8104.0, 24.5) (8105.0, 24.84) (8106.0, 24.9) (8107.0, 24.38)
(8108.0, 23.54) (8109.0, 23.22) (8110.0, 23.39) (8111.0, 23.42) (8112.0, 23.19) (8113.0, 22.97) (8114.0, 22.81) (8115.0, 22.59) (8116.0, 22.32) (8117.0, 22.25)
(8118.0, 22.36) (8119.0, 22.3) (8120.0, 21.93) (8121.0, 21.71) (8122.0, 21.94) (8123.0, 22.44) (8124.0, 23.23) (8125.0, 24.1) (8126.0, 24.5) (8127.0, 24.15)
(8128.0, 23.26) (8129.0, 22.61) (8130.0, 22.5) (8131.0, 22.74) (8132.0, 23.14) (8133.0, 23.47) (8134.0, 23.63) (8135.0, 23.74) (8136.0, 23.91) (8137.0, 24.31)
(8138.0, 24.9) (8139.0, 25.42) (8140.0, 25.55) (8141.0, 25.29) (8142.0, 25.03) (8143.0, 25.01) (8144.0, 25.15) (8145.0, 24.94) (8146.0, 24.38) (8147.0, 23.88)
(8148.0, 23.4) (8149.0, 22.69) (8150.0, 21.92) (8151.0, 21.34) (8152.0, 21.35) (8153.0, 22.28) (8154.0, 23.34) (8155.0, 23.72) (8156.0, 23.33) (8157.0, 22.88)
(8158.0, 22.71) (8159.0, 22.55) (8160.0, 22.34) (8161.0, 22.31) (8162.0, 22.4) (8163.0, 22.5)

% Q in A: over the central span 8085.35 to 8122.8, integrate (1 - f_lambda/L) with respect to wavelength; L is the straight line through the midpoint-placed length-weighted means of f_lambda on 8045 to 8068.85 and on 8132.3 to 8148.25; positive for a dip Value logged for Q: 1.82 A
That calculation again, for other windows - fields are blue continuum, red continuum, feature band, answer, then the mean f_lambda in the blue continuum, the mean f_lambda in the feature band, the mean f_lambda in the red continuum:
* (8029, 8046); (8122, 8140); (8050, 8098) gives 1.12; 22.6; 22.5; 23.7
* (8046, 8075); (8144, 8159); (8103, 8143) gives -0.98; 22.7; 23.5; 23.1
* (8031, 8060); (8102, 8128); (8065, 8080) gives 0.41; 22.8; 22.4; 23.2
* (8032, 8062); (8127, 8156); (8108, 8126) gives 0.52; 22.9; 22.8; 23.7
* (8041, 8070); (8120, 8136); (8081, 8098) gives 0.88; 22.9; 21.8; 23.1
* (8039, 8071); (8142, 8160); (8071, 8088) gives 0.53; 22.8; 22.2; 23.3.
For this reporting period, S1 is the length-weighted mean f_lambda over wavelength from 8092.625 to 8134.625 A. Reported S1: 23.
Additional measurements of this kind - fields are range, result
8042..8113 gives 22.7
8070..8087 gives 22.2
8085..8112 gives 22.7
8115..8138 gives 23.1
